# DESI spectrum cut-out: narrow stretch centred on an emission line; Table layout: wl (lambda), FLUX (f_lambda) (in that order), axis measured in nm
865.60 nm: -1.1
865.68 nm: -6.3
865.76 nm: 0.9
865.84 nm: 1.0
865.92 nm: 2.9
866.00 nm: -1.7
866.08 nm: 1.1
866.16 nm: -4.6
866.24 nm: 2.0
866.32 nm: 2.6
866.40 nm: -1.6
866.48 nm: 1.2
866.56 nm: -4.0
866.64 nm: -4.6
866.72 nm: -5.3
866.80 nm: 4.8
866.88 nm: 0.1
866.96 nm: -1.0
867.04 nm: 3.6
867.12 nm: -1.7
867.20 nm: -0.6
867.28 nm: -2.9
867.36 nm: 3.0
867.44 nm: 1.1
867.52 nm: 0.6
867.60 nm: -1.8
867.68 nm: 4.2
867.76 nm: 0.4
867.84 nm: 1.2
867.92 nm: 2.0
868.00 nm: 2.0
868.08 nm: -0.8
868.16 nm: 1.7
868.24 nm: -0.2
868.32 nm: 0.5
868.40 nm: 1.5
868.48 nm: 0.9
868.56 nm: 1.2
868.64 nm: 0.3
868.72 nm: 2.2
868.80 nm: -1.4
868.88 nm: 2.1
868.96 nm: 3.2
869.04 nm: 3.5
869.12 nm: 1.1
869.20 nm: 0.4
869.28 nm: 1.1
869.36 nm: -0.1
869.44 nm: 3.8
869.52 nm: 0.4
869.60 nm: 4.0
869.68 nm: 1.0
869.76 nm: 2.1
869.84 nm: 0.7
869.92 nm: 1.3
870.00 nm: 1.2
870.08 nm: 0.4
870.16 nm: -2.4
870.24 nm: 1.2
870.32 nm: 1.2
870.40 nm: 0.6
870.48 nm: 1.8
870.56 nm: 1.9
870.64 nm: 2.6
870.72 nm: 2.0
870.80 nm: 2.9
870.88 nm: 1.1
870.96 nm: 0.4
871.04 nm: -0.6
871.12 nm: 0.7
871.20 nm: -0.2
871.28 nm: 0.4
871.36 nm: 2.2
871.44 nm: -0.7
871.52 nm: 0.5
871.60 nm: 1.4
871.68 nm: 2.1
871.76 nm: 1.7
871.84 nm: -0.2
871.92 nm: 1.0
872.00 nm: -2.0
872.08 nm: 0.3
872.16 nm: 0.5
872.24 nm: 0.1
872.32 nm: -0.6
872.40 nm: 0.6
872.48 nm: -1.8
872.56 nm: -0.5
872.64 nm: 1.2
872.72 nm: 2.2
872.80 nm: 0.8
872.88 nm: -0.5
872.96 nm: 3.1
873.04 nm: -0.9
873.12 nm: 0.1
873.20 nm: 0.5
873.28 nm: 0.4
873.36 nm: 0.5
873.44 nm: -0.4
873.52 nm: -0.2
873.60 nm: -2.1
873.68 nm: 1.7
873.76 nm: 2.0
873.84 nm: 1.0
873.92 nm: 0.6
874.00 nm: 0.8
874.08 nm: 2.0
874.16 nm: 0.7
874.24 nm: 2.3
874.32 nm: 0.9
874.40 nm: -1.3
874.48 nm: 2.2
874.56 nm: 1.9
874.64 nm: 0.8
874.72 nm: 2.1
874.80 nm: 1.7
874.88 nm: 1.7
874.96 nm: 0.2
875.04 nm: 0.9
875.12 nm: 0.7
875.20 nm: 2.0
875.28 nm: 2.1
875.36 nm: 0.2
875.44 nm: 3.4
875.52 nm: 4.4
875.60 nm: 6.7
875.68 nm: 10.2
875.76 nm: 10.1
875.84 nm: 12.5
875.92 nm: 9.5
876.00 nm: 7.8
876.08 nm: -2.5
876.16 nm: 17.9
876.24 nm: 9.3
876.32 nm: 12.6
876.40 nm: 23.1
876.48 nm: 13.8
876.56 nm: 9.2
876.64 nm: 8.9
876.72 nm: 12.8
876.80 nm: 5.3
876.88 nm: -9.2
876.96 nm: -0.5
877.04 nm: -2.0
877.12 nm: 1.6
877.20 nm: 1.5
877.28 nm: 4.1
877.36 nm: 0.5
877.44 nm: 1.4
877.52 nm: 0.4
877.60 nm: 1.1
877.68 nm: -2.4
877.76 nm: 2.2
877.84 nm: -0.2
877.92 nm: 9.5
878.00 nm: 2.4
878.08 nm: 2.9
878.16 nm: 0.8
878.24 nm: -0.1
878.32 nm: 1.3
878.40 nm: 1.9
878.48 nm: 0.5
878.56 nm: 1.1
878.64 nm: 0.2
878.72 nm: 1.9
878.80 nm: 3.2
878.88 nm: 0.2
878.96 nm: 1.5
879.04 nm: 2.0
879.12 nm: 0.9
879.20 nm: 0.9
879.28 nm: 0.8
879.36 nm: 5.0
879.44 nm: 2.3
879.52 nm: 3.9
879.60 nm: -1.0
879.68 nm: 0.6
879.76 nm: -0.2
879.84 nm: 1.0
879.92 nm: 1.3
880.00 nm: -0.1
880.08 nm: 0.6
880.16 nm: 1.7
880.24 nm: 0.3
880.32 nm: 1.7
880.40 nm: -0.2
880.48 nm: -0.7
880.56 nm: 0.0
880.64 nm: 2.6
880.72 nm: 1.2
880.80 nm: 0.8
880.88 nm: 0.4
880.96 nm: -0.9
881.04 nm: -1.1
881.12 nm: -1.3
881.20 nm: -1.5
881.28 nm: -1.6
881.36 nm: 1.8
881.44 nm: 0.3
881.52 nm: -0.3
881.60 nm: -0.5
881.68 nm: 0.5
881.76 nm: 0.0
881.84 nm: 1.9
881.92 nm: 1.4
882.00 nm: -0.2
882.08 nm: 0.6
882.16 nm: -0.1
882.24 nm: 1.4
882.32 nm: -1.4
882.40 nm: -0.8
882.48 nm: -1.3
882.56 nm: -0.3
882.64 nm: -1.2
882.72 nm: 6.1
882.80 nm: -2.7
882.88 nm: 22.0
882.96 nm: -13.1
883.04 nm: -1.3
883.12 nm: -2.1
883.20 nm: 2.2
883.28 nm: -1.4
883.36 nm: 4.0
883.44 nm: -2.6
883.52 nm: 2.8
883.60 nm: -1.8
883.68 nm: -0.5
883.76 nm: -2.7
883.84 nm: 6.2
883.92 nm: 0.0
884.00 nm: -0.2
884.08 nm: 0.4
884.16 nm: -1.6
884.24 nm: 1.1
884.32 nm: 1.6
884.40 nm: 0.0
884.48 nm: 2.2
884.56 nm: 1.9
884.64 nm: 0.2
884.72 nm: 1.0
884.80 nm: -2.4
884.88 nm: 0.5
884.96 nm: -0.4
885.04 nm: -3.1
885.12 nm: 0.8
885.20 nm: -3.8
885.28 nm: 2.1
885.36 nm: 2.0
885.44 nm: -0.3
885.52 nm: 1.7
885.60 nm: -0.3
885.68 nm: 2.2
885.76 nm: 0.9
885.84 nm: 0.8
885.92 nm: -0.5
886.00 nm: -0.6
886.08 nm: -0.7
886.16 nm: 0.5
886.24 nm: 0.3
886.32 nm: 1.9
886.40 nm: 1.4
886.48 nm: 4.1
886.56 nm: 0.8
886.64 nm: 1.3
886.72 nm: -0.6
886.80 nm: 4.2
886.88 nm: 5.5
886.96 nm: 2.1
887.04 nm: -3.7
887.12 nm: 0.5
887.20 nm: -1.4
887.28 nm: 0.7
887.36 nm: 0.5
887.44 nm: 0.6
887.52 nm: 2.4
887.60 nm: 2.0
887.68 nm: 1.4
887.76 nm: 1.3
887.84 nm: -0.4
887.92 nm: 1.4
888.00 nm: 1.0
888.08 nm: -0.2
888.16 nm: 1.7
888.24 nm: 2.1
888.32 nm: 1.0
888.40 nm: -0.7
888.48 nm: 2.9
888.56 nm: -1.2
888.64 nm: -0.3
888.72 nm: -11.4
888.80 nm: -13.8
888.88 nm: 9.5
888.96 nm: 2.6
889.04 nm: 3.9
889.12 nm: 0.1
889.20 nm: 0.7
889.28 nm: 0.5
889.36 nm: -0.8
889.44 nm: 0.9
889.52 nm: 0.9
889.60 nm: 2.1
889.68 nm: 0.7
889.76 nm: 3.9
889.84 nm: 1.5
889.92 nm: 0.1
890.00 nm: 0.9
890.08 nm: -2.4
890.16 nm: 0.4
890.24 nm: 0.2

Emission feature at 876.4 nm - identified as [O II] 3727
